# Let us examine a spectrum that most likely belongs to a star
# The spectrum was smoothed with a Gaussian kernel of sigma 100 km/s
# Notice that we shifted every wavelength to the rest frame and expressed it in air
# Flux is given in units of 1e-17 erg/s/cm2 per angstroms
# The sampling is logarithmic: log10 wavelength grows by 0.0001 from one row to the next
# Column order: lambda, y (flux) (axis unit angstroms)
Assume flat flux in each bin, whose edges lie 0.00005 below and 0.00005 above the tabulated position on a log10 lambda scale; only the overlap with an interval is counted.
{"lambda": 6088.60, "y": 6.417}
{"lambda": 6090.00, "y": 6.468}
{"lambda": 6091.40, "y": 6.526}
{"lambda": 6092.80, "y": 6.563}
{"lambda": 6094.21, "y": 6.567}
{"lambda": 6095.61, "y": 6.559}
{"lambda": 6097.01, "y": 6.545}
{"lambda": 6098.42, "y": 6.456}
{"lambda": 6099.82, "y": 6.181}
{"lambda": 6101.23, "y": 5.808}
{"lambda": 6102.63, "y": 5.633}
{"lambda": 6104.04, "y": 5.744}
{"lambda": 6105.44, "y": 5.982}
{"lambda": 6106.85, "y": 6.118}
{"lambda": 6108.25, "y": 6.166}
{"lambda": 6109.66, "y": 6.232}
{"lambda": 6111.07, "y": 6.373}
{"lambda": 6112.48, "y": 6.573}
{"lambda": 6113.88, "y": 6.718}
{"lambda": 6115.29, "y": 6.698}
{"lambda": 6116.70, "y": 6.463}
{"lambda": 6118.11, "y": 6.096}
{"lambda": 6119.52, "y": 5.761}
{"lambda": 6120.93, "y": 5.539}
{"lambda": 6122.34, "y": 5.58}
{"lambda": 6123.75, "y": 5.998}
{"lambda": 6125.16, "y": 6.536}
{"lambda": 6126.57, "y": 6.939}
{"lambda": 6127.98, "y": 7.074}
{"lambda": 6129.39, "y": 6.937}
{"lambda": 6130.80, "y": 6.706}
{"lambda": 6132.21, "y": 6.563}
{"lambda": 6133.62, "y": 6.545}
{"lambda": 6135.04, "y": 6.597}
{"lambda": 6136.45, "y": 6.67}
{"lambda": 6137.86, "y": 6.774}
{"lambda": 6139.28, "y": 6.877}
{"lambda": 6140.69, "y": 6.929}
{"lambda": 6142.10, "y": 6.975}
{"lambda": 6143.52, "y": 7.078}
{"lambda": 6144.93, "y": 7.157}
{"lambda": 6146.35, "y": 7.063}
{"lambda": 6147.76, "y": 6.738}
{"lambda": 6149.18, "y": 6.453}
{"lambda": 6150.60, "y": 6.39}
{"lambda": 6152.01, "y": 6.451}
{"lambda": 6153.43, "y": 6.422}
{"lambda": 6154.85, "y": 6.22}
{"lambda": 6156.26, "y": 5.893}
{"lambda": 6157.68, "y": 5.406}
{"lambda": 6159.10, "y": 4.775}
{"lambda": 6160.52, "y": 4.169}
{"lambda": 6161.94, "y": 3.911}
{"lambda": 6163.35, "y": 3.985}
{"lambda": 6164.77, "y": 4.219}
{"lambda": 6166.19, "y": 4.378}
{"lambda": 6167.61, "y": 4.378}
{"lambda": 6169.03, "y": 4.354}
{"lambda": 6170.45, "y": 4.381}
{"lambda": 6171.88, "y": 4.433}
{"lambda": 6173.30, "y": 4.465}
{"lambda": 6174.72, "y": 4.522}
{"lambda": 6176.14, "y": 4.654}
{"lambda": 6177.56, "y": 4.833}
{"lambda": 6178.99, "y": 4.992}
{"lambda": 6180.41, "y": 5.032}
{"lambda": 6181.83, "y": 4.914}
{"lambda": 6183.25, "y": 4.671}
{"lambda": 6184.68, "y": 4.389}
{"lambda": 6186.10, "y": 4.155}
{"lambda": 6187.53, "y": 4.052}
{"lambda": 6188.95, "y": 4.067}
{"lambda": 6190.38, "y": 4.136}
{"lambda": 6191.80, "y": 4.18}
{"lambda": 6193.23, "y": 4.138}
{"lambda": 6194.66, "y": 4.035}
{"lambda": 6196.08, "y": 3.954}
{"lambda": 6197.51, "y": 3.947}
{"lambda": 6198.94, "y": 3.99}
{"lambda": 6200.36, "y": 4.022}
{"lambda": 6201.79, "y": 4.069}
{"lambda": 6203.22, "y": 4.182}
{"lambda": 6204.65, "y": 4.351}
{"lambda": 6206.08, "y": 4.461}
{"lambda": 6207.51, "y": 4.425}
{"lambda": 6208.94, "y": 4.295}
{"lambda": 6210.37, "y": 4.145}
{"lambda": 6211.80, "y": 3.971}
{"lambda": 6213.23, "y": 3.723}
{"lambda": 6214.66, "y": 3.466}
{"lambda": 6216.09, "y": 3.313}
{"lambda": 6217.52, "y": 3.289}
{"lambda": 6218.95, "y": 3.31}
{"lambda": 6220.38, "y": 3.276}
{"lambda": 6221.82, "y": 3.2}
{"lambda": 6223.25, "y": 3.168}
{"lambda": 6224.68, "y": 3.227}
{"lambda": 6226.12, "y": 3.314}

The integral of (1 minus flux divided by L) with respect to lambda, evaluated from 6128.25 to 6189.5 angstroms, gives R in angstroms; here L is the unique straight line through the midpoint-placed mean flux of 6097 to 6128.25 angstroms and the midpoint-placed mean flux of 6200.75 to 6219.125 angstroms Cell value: -4.07 angstroms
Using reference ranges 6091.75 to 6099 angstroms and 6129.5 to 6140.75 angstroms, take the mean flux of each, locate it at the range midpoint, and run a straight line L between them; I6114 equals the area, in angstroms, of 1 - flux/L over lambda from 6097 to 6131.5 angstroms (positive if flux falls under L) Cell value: 1.82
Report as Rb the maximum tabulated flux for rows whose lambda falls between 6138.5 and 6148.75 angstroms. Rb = 7.157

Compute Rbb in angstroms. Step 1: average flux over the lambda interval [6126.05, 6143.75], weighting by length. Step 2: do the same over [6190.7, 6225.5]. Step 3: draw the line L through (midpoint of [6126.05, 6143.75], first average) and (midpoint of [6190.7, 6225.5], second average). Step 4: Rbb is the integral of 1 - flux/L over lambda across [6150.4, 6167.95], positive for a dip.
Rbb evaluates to 2.3 angstroms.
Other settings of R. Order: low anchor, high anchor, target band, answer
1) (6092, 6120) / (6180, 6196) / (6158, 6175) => 1.7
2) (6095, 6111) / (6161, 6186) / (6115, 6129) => -1.4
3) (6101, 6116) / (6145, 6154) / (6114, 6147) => -0.8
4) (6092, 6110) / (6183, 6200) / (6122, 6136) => -2.6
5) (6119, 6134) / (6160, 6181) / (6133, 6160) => -4.8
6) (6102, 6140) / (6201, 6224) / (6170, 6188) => 0.5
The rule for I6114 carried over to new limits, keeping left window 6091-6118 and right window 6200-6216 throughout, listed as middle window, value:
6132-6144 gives -2.59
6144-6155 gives -2.69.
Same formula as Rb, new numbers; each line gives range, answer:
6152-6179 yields 6.451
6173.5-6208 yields 5.032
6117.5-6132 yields 7.074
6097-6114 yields 6.718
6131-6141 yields 6.929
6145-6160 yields 7.063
